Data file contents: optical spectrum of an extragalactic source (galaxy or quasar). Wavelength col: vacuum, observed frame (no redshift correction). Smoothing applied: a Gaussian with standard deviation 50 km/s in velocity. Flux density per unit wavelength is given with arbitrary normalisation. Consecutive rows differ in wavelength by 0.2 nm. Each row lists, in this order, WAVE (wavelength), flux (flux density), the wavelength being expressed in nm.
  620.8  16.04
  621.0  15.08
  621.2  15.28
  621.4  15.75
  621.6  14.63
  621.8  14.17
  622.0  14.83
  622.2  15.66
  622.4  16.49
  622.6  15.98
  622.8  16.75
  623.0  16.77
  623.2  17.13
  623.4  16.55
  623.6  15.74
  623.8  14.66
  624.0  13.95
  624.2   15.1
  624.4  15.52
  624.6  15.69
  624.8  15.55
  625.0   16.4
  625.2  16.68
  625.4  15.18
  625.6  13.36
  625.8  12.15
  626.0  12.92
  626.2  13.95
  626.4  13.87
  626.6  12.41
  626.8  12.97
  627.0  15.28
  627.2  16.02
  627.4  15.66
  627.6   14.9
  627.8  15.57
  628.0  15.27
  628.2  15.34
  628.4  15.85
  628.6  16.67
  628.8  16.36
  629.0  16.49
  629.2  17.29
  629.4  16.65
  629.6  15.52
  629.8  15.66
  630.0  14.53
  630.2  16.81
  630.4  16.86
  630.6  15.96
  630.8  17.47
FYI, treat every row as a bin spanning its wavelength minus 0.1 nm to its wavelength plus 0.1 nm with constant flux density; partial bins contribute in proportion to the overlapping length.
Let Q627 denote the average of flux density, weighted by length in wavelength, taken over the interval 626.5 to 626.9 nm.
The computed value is 12.7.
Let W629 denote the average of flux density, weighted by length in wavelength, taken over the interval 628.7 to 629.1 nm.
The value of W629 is 16.4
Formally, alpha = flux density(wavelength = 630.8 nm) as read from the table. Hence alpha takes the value 17.47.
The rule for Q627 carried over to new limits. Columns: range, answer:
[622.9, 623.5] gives 16.8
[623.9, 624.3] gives 14.5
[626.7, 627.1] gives 14.1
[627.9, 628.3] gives 15.3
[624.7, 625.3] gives 16.2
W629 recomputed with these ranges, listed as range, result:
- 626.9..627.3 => 15.7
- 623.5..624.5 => 15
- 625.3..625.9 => 13.6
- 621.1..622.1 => 14.9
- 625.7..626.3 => 13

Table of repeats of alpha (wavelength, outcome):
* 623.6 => 15.74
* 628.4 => 15.85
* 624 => 13.95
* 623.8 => 14.66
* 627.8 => 15.57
